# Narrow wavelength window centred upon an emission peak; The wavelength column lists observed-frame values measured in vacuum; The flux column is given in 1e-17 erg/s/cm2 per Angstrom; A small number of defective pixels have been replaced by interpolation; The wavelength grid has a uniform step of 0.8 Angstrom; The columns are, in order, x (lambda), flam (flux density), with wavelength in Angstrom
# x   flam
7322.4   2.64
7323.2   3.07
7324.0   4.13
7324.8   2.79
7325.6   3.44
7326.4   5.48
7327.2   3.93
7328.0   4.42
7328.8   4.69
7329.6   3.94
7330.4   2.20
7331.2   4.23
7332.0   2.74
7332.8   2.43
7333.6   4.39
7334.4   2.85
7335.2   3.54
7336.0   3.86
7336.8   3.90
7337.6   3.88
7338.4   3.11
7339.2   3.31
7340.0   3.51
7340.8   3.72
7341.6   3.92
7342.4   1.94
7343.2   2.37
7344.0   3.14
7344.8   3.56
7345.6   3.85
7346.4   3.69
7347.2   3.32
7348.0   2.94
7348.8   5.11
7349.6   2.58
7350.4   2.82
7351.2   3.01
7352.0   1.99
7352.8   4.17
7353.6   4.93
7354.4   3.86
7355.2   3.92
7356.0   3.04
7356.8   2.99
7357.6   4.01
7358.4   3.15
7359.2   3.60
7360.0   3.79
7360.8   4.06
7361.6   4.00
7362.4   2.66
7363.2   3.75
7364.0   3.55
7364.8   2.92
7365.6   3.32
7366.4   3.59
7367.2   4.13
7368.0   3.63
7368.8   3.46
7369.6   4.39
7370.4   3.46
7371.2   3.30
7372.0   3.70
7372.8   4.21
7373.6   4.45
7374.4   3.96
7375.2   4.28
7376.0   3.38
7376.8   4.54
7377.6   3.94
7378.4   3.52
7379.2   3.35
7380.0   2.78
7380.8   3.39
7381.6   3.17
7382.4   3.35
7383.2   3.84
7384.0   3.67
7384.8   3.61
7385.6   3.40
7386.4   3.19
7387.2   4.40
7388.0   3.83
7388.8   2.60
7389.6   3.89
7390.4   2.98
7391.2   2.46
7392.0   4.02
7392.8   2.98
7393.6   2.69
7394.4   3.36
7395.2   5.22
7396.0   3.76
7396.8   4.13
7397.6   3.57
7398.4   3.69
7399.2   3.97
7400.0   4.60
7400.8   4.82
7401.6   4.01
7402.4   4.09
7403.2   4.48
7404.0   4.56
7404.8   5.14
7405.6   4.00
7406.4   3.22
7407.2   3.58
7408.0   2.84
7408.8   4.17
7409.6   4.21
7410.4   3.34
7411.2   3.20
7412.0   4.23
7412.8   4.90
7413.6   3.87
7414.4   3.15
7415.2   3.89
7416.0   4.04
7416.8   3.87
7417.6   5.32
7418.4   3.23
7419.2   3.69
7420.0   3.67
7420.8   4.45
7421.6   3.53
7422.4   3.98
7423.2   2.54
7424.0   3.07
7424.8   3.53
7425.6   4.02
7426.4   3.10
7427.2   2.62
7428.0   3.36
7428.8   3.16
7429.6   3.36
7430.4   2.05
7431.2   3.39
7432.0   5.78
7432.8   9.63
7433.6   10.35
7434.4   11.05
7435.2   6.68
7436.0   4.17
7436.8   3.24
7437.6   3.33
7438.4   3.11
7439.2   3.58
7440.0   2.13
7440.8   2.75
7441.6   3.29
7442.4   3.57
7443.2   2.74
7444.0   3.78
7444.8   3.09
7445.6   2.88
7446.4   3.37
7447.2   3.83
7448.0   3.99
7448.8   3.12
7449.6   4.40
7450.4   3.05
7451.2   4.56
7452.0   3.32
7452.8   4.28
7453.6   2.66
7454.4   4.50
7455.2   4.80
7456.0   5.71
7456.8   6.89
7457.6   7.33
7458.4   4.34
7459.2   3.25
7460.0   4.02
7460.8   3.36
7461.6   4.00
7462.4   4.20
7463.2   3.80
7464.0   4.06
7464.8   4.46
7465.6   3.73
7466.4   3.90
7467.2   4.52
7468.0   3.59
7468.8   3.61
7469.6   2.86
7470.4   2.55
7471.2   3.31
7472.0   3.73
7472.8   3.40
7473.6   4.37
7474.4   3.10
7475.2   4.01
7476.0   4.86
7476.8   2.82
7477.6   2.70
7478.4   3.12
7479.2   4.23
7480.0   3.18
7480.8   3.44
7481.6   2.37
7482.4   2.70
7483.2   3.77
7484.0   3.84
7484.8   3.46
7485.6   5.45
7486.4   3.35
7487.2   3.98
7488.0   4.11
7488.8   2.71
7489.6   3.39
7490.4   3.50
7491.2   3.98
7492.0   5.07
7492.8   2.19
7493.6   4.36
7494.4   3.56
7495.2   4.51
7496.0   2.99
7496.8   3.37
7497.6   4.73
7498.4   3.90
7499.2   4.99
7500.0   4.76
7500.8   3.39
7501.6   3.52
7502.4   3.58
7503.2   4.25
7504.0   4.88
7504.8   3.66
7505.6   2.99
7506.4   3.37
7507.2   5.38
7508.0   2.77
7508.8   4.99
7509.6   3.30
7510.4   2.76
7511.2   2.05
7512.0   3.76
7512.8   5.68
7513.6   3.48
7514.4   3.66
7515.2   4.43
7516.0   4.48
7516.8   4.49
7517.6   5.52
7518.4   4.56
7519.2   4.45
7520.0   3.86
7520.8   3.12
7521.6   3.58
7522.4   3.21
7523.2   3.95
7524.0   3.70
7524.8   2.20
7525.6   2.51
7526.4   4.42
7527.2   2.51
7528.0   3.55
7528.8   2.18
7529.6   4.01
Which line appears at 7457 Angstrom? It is [N II]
